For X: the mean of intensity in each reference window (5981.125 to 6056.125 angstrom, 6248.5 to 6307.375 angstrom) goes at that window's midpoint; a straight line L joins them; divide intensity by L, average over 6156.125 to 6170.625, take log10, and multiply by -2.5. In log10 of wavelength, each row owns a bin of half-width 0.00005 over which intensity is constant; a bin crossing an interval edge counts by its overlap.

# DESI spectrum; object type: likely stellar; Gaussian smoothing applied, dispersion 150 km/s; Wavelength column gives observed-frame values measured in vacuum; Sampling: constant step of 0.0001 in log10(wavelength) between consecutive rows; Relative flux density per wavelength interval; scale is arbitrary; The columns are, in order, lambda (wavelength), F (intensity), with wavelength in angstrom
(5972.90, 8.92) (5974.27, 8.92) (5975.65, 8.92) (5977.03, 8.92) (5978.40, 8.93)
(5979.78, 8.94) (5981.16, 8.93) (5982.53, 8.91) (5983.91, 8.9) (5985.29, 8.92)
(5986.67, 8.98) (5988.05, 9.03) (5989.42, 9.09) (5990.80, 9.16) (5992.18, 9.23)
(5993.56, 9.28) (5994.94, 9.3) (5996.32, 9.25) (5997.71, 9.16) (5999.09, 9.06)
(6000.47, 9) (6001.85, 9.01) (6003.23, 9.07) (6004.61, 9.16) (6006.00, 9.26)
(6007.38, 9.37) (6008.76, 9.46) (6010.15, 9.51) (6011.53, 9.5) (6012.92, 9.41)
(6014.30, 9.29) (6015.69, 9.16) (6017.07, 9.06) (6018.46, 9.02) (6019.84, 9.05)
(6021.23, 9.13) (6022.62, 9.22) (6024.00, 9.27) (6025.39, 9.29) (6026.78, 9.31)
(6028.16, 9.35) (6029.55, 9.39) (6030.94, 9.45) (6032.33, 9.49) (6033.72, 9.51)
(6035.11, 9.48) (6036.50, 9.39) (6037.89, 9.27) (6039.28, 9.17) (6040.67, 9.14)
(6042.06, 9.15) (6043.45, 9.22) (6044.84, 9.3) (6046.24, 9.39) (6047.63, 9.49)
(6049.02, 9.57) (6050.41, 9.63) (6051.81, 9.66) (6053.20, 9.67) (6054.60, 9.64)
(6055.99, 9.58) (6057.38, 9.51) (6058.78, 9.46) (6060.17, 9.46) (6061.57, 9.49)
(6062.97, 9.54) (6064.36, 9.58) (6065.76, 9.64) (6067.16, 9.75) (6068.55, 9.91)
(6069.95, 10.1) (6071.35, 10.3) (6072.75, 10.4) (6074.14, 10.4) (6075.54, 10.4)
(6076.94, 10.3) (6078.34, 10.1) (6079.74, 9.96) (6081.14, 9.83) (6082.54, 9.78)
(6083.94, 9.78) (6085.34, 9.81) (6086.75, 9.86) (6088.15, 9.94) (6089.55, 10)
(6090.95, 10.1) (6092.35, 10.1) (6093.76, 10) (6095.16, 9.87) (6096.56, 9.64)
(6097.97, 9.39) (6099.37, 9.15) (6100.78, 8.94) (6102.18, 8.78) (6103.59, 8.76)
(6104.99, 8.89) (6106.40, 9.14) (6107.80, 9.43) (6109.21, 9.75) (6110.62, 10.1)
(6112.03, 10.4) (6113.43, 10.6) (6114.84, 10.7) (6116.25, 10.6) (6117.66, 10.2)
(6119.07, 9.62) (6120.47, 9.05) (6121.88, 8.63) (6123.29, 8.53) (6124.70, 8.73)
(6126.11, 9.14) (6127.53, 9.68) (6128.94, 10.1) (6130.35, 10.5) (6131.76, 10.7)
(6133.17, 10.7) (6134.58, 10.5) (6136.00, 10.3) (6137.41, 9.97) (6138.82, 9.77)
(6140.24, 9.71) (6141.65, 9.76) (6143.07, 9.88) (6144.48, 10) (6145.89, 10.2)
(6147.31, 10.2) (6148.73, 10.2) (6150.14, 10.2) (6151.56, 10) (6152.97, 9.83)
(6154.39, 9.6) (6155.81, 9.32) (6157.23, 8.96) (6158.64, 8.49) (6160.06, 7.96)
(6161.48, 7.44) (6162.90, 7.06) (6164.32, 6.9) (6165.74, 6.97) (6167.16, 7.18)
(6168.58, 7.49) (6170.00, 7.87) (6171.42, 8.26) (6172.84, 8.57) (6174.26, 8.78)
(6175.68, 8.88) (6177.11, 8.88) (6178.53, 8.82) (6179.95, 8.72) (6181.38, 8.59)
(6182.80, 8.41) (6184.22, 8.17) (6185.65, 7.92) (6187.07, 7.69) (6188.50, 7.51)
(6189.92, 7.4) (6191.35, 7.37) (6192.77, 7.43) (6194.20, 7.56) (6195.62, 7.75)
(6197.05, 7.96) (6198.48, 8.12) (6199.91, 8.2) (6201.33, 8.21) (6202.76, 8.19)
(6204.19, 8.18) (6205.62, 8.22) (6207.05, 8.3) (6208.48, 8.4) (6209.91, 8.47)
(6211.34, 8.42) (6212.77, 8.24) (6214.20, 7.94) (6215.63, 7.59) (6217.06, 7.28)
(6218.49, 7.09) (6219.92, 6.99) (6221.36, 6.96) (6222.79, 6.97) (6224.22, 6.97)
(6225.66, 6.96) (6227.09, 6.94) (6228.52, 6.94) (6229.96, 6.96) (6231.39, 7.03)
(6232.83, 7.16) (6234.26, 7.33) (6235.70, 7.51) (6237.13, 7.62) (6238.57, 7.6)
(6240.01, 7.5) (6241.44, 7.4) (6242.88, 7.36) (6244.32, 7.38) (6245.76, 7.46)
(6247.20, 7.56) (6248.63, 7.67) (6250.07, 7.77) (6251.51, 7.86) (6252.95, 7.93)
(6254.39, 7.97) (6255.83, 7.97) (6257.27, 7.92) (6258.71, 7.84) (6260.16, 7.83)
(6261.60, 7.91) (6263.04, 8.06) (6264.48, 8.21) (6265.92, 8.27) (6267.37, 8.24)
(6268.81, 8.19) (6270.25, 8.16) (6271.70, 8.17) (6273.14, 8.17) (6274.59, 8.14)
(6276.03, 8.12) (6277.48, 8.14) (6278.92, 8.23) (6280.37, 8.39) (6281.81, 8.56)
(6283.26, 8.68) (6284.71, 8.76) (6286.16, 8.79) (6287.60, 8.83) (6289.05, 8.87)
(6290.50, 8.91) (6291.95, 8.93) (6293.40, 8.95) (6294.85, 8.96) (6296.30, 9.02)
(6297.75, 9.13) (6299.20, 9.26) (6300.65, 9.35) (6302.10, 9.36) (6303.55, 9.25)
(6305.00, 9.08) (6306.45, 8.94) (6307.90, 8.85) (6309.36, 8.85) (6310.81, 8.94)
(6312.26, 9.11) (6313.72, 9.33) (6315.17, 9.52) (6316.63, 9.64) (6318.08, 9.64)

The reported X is 0.151 mag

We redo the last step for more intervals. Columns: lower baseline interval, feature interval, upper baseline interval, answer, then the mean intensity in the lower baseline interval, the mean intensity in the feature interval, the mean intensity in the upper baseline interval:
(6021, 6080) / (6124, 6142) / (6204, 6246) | -0.16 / 9.59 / 9.97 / 7.5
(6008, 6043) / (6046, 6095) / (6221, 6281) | -0.10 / 9.3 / 9.84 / 7.69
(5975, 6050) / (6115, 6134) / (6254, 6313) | -0.09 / 9.21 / 9.74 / 8.57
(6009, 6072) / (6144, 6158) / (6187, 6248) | -0.19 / 9.44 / 9.84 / 7.58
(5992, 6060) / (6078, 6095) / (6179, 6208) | -0.13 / 9.32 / 9.93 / 8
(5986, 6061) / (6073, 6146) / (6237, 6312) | -0.10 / 9.31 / 9.81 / 8.35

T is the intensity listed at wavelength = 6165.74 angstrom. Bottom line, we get 6.97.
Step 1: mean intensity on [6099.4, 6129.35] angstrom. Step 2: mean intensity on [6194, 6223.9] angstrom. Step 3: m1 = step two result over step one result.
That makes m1 0.8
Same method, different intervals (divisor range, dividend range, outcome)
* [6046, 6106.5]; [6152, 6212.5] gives 0.84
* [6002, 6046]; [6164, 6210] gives 0.87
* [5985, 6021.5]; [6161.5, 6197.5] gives 0.86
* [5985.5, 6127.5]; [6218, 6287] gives 0.82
